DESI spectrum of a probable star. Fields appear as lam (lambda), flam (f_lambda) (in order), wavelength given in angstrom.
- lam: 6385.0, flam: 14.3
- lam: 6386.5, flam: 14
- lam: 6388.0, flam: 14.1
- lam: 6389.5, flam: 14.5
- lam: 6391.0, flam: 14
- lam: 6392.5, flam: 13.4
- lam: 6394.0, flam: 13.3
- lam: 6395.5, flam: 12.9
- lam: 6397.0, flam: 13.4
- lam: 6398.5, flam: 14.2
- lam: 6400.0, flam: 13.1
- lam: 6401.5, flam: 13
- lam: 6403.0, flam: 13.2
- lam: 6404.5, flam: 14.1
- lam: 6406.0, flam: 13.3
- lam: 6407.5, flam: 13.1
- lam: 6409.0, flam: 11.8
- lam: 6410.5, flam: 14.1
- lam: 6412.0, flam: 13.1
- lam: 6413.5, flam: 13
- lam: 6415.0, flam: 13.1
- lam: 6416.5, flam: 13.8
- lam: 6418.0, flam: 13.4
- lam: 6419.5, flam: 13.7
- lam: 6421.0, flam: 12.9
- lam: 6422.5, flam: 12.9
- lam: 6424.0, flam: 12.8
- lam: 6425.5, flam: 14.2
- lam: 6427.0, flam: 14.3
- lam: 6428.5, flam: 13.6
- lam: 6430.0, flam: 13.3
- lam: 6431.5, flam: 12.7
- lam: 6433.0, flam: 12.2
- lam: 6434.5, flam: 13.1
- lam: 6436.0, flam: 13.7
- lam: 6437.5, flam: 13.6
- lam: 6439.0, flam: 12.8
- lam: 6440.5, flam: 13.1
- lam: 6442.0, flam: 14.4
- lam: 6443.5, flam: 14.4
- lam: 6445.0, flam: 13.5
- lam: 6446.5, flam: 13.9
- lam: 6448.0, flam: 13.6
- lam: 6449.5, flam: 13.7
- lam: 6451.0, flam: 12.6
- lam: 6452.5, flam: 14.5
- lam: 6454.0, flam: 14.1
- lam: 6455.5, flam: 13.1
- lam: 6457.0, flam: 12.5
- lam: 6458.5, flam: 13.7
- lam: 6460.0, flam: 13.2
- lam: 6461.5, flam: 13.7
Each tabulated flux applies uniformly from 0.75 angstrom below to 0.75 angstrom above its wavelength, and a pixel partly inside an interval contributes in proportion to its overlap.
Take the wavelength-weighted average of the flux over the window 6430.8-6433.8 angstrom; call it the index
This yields 12.5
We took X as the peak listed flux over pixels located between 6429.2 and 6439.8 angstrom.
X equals 13.7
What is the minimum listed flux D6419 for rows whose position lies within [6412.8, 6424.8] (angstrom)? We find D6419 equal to 12.8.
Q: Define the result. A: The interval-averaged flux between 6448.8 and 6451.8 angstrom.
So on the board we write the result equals 13.2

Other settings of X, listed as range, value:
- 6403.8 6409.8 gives 14.1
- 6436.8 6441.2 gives 13.6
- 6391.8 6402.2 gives 14.2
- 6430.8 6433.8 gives 12.7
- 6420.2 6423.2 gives 12.9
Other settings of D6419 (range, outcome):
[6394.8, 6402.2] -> 12.9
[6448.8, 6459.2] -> 12.5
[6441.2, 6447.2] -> 13.5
